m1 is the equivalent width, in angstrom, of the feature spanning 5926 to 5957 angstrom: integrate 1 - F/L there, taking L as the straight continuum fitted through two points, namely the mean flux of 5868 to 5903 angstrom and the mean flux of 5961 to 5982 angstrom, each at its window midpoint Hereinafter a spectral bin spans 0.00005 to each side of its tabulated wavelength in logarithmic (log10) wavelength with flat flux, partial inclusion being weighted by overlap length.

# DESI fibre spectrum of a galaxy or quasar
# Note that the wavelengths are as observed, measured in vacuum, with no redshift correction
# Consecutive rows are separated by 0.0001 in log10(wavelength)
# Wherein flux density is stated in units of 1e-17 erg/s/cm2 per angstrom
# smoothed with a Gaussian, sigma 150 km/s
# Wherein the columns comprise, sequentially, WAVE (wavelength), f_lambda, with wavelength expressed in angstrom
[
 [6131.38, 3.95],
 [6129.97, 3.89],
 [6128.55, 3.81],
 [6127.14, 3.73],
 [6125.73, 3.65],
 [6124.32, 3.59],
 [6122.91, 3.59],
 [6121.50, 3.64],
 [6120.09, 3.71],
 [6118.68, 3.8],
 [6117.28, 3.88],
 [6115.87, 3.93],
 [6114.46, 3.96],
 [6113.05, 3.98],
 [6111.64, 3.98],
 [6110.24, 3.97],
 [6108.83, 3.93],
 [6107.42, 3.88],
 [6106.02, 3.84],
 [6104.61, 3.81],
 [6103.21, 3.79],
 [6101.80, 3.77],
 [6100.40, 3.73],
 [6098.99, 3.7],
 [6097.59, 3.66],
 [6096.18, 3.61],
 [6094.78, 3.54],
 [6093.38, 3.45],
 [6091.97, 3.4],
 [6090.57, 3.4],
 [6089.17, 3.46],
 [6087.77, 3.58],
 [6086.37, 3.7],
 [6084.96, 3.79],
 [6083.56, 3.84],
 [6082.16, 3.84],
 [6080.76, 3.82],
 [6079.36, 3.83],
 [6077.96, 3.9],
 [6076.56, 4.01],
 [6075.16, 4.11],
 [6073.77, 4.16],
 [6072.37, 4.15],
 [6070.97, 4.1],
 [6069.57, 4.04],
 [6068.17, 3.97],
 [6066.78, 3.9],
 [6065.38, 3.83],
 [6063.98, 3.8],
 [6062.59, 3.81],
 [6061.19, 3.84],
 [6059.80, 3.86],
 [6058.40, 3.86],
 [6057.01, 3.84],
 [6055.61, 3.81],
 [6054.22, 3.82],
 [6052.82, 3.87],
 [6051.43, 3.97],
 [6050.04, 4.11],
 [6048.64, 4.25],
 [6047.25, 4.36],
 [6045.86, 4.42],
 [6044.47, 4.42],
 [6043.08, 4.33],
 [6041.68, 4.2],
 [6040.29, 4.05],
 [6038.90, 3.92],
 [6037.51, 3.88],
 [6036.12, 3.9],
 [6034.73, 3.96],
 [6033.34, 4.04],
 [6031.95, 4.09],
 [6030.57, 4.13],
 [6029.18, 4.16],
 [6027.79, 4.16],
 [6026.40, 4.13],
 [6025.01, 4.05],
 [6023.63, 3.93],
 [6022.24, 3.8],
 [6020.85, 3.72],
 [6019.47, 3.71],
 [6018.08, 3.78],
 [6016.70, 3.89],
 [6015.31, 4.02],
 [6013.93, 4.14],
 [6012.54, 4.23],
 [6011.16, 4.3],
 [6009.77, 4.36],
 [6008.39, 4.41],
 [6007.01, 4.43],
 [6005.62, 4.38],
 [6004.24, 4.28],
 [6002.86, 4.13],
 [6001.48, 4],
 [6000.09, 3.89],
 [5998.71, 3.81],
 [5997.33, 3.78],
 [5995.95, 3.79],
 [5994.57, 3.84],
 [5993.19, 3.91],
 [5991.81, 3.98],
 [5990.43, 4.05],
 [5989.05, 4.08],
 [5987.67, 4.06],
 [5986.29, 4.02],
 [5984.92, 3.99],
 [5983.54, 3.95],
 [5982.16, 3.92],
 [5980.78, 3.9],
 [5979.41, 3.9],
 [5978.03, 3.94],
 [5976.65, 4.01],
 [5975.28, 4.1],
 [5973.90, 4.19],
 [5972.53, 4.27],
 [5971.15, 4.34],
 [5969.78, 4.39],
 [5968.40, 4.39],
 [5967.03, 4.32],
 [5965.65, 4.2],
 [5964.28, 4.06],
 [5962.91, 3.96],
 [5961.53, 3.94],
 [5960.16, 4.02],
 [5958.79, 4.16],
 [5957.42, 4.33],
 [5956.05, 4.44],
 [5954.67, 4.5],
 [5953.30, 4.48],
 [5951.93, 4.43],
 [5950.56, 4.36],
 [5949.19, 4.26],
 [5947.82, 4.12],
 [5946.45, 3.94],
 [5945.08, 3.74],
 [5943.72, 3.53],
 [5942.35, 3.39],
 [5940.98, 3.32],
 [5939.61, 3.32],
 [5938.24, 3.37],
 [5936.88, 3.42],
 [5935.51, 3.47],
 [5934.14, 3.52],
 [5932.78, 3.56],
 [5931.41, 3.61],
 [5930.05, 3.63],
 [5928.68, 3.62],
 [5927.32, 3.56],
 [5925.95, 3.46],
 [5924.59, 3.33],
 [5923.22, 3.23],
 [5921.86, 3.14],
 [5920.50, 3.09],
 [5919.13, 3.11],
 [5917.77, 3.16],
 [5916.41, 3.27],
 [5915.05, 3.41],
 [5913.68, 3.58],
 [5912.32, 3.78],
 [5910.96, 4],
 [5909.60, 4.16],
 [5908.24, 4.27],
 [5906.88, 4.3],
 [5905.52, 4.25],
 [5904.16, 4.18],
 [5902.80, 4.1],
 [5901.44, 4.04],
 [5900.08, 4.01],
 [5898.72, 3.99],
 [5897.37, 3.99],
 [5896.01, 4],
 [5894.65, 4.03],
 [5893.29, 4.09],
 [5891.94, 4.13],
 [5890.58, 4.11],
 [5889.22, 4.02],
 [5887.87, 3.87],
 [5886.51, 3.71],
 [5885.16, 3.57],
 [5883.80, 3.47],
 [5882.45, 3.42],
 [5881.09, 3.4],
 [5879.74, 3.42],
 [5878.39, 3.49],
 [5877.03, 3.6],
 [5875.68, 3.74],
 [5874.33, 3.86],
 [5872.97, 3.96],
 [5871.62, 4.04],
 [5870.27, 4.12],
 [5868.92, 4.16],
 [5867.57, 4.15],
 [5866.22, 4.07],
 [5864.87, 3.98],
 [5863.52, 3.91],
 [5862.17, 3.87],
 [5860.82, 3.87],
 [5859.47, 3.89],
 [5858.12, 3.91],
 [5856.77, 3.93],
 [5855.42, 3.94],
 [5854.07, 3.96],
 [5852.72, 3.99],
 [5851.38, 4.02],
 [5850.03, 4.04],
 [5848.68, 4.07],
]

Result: 1.8 angstrom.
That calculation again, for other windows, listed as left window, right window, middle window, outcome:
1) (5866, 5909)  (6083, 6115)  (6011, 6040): -1.51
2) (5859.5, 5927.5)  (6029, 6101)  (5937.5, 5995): -2.90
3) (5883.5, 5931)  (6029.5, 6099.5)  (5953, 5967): -1.45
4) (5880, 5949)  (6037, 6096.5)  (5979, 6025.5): -2.39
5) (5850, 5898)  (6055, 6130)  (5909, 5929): 2.12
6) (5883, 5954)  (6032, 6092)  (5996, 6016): -1.41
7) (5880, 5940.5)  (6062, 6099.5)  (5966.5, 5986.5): -2.01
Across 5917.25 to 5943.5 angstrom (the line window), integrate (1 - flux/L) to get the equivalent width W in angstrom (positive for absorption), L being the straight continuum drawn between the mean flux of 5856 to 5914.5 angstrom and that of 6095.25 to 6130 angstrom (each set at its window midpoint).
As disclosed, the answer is 3.39 angstrom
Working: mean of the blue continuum 3.92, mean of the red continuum 3.79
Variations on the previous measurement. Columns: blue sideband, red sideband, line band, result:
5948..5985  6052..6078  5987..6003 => 0.7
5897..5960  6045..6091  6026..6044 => -0.9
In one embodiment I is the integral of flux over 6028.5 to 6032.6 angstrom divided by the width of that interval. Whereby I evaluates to 4.13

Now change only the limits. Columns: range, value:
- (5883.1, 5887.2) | 3.58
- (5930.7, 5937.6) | 3.52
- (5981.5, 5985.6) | 3.95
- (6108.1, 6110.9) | 3.94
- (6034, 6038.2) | 3.91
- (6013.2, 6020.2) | 3.91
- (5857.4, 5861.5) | 3.89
